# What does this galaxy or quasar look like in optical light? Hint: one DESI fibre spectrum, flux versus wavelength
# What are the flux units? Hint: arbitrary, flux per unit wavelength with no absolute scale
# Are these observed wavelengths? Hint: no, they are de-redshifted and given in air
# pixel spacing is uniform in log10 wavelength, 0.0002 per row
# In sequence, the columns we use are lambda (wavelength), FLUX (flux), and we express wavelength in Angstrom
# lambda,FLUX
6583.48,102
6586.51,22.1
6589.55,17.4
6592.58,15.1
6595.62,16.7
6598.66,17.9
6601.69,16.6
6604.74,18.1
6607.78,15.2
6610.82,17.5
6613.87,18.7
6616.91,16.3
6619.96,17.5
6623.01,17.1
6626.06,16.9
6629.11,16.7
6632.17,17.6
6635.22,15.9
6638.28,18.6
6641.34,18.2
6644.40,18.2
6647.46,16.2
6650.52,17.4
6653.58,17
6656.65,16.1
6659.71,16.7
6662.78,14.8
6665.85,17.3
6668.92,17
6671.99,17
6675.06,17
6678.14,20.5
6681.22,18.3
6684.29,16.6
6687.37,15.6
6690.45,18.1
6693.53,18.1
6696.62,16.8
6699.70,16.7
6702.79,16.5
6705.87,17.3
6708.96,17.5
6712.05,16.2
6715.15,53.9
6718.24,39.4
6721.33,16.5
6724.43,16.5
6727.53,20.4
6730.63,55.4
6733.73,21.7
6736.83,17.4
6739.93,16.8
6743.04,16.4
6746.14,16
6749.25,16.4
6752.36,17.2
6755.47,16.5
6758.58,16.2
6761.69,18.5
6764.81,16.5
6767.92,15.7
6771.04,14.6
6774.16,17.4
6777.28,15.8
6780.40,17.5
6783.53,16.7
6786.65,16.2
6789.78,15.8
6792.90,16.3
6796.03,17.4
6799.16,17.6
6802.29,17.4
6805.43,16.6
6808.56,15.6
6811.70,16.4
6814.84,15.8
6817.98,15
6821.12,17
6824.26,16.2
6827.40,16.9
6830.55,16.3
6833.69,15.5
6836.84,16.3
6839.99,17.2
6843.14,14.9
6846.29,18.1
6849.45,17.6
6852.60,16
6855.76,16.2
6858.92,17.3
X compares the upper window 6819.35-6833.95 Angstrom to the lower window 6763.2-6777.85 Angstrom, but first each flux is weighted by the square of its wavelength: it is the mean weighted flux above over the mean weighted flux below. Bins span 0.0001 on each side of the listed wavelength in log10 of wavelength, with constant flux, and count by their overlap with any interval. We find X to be 1.0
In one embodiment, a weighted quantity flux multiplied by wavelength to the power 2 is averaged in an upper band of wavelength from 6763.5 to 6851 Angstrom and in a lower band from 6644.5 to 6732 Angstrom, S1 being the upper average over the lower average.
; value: 0.83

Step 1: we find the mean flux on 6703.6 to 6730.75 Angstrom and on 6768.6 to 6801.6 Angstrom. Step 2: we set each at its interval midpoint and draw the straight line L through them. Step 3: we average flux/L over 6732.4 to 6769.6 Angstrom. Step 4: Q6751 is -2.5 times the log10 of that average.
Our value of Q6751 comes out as 0.246 mag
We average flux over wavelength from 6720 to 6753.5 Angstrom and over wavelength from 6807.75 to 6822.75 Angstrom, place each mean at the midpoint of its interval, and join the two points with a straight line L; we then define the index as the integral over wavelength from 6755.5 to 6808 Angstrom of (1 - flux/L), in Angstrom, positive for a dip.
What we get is 4.25 Angstrom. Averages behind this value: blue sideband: 21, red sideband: 16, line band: 16.6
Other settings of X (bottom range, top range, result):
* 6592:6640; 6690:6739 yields 1.43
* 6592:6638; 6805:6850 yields 1.02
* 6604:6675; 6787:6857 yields 1.02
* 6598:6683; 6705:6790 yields 1.23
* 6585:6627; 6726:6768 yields 1.21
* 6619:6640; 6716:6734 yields 1.78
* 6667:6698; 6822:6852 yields 0.99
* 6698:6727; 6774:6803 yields 0.74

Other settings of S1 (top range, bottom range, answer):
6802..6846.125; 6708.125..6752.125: 0.69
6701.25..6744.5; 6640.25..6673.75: 1.48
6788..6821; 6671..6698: 0.97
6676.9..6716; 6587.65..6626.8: 1.18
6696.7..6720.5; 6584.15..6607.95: 1.24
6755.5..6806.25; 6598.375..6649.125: 1.01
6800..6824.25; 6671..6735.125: 0.76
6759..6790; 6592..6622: 1.02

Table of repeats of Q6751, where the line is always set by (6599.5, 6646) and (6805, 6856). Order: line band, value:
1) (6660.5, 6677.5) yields 0.02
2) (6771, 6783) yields 0.00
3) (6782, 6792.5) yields 0.02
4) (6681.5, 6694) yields -0.01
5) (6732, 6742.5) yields -0.14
